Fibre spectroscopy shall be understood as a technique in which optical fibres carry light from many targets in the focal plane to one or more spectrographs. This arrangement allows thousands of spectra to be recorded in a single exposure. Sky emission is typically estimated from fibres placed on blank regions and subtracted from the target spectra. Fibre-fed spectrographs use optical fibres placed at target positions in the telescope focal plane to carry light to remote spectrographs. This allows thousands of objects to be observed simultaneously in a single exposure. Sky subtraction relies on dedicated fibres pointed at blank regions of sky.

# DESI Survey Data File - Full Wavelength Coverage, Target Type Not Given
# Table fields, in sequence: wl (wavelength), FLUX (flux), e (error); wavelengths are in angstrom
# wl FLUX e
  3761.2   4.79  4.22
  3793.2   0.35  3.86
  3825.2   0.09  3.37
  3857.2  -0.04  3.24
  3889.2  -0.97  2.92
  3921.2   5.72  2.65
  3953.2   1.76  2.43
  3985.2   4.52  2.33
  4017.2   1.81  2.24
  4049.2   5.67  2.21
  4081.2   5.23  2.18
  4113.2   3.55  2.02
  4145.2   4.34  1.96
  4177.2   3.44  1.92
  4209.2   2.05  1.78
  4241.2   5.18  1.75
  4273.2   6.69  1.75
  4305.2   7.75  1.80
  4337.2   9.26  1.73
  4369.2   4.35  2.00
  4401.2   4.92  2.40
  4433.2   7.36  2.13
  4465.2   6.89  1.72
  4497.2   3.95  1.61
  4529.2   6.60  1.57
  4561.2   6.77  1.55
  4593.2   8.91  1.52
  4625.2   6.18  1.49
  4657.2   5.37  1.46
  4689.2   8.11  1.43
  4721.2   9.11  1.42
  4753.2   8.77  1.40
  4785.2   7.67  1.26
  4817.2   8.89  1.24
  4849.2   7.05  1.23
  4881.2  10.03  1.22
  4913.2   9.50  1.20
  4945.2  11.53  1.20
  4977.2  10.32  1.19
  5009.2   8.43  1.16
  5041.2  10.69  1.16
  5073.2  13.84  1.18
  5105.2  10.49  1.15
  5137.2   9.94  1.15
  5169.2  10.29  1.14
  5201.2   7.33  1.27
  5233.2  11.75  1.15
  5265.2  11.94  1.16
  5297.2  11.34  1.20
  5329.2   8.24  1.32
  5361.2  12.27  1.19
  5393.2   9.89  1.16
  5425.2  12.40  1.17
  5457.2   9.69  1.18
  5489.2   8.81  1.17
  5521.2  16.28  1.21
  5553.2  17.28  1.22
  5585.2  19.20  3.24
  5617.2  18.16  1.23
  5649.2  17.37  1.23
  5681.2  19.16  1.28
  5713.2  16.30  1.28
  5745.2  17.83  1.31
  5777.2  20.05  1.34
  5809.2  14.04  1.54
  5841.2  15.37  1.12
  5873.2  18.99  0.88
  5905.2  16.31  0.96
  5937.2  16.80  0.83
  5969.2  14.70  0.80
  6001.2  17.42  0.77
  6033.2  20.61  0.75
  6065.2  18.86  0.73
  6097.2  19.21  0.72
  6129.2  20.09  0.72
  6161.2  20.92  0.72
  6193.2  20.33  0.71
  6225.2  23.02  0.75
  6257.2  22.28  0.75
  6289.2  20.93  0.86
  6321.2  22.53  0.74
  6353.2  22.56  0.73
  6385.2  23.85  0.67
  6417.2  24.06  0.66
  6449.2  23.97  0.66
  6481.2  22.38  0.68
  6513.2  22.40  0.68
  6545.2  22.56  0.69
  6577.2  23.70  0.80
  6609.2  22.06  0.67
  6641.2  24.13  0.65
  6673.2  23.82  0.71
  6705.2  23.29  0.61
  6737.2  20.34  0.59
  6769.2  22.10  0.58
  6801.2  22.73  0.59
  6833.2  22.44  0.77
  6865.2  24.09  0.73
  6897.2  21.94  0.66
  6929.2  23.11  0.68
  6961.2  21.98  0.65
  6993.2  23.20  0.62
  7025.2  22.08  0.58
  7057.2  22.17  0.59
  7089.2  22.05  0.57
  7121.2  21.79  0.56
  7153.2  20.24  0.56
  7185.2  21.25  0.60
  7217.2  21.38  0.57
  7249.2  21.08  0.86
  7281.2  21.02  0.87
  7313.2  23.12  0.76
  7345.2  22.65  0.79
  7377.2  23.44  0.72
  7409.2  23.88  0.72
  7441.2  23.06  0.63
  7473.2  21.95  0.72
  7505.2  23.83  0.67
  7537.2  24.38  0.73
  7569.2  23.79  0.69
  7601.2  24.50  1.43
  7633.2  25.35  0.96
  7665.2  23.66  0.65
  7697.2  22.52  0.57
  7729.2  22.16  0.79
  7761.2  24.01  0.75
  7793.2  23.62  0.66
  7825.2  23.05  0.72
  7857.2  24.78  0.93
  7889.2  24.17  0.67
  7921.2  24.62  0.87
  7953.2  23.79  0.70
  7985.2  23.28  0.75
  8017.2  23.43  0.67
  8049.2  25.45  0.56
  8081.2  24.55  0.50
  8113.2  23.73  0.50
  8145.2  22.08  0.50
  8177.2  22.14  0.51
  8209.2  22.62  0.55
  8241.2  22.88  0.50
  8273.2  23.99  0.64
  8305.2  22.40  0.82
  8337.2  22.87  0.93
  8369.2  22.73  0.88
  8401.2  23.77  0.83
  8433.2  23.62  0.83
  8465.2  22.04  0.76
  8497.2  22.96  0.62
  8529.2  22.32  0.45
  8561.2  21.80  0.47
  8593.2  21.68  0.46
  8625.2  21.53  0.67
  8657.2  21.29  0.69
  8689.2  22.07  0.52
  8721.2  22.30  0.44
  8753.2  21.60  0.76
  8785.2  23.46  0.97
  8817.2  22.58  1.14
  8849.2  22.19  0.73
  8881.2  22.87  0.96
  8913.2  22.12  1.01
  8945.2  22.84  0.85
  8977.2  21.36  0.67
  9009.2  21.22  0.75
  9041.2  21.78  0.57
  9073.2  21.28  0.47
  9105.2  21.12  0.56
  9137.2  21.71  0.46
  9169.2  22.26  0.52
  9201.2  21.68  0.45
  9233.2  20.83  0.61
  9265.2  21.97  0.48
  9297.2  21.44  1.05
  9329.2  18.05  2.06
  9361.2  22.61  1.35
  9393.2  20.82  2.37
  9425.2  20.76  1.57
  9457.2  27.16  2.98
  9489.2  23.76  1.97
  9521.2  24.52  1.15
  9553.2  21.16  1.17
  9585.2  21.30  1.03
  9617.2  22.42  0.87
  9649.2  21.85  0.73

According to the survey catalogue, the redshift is 0.38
